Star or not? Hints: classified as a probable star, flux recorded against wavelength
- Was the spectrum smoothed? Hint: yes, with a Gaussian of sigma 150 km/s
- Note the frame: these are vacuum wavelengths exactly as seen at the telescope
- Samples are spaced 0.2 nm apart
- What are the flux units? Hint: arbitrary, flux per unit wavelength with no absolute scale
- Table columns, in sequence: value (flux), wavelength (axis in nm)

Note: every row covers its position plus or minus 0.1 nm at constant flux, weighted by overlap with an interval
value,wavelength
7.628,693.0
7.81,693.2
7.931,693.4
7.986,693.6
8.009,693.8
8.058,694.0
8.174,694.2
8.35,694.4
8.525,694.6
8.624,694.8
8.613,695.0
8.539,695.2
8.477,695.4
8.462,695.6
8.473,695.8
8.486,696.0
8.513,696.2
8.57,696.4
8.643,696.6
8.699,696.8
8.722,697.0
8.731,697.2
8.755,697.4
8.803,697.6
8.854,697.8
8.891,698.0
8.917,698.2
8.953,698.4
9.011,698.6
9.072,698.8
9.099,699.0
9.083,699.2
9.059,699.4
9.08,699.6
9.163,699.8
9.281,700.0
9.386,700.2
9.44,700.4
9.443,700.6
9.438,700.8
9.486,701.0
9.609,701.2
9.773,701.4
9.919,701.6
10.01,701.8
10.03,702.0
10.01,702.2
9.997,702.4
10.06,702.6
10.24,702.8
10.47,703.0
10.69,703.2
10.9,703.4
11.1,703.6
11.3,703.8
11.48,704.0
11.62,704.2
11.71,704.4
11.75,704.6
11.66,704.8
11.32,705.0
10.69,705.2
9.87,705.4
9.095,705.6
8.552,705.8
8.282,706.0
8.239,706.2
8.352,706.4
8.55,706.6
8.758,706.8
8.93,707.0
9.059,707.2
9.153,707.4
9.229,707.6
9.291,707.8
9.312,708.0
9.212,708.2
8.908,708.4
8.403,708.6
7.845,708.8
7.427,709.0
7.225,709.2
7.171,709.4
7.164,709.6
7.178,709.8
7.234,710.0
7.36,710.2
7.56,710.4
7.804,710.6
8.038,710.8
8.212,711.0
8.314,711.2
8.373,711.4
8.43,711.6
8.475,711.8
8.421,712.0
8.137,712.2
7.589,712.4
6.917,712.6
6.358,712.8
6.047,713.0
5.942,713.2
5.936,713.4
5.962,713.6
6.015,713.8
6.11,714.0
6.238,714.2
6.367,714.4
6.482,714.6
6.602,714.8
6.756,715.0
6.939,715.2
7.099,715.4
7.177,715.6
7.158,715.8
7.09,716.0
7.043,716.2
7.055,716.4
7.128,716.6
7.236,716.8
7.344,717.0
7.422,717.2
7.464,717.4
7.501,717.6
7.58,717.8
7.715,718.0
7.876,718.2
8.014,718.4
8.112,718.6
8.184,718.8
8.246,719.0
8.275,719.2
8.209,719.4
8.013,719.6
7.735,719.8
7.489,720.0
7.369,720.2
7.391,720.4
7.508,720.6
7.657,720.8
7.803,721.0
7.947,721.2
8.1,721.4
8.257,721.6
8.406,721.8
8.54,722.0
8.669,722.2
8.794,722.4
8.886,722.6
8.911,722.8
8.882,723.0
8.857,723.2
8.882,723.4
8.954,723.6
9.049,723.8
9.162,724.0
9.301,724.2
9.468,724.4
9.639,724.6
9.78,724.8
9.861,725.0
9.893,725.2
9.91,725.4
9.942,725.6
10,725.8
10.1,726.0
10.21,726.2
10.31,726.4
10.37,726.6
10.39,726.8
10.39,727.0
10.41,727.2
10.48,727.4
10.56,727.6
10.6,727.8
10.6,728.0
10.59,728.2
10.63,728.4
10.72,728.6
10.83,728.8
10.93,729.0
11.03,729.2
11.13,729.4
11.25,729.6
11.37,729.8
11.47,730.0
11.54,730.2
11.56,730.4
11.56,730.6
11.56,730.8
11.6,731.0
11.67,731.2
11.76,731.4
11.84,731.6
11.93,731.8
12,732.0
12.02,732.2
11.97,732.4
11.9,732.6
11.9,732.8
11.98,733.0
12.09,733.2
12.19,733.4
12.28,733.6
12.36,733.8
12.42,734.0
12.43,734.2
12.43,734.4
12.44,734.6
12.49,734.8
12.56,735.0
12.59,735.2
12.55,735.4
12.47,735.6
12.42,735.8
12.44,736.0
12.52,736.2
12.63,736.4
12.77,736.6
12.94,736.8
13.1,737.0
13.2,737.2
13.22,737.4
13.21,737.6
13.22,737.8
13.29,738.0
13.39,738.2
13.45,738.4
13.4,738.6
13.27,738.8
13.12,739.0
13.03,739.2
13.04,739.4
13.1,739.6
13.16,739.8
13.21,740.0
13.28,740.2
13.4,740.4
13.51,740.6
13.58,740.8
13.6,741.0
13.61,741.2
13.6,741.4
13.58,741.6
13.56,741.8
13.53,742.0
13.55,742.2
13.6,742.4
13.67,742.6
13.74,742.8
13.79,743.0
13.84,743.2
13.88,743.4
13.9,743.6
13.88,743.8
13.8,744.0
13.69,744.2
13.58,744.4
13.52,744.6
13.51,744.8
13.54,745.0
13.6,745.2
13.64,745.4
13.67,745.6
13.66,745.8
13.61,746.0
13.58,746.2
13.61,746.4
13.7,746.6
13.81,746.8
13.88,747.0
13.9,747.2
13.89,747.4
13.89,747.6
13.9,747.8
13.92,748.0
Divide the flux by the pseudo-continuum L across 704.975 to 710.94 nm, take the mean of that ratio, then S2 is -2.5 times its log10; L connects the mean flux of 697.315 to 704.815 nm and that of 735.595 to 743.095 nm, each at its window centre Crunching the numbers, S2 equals 0.229 mag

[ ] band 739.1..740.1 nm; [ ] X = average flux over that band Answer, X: 13.1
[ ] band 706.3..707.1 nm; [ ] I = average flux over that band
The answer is 8.65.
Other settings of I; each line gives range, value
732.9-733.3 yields 12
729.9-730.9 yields 11.5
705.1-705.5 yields 10.3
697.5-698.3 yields 8.87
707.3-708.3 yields 9.24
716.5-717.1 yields 7.24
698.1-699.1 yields 9.01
